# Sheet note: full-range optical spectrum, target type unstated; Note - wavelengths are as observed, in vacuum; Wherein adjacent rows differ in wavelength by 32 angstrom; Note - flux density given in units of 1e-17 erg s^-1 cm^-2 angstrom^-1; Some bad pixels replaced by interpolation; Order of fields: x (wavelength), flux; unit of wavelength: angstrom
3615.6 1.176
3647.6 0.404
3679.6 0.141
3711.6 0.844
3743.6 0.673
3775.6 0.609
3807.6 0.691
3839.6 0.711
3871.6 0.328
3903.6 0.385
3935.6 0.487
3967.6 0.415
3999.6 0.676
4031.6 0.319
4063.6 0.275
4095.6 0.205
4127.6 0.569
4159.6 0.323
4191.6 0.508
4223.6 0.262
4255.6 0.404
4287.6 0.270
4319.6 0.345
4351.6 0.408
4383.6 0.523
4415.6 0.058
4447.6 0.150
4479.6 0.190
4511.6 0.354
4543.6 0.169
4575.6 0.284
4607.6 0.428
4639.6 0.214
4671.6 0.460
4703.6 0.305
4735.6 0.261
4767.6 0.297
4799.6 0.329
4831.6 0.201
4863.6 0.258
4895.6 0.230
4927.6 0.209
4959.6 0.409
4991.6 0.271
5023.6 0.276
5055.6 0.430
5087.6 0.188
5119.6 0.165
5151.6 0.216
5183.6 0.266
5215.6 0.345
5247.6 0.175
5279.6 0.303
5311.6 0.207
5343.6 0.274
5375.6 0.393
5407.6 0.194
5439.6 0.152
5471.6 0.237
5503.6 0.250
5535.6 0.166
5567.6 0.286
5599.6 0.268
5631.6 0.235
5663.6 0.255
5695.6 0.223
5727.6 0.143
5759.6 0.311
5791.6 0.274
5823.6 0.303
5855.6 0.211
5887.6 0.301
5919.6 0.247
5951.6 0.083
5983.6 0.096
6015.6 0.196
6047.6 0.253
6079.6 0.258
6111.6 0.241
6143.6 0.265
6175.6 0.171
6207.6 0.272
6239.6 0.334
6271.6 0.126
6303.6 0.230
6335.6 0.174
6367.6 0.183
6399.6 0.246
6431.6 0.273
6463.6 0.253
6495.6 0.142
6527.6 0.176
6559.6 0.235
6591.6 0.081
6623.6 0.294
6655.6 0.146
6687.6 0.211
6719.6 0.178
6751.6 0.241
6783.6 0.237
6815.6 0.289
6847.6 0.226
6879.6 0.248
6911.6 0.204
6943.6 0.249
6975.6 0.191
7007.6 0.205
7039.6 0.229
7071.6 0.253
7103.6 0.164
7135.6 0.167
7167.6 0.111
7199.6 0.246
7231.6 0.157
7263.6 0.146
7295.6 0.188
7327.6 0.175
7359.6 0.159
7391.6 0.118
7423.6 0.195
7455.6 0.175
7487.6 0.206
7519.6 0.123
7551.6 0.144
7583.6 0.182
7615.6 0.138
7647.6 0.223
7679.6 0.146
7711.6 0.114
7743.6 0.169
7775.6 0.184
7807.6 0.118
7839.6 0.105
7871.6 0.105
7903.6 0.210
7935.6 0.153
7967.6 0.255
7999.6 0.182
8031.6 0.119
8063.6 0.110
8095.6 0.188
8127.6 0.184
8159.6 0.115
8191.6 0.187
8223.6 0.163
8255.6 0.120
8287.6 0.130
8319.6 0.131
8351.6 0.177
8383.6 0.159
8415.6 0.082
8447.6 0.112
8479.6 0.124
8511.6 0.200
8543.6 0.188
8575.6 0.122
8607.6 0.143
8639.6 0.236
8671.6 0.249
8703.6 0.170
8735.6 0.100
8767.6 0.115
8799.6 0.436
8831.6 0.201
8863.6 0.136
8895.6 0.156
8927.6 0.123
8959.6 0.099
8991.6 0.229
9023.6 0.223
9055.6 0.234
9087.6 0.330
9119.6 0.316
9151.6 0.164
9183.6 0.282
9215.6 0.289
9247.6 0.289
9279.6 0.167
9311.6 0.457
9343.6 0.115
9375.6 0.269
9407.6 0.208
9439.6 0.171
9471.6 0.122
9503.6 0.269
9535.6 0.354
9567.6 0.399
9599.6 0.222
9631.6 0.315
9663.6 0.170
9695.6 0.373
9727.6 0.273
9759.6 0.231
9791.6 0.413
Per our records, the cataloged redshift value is 1.36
